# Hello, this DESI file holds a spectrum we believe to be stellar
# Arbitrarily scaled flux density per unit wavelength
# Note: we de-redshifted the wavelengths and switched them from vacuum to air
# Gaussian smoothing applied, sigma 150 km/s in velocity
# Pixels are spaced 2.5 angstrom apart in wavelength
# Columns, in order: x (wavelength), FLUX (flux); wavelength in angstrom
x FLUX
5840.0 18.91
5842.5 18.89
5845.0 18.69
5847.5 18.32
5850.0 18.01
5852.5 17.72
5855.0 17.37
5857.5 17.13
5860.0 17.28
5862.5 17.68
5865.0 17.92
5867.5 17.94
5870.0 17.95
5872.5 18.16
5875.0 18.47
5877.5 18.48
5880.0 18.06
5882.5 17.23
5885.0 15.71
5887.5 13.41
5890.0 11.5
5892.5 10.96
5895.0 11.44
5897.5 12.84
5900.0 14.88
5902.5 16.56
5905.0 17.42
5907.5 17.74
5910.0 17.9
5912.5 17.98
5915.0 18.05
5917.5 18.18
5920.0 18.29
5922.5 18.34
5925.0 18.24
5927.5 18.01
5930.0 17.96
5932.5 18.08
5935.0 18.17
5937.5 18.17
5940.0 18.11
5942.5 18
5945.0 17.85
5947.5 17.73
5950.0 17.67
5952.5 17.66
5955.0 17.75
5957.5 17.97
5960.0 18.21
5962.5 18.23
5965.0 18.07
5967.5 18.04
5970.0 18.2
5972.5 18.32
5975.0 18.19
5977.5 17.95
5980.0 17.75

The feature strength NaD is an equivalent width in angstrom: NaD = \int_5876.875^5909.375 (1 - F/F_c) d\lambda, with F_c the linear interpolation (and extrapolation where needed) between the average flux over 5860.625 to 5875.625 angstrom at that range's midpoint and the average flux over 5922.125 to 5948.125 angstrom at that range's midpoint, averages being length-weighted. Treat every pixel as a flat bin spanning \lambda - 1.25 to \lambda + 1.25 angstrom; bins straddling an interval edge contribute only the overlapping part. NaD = 5.3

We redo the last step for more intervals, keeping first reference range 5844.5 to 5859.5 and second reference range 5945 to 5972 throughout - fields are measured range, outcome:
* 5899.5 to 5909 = 0.6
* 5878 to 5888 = 0.8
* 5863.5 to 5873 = -0.1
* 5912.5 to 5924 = -0.2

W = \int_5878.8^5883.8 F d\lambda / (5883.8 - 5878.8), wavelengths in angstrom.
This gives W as 17.6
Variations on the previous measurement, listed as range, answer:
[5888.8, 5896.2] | 11.3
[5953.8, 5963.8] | 18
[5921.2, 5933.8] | 18.1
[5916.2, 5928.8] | 18.2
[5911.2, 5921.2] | 18.1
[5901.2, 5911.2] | 17.4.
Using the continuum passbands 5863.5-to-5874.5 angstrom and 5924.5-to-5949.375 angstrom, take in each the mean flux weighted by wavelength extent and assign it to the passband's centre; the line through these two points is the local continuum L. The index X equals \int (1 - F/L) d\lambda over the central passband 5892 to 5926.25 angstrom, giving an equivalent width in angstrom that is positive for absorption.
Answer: 3.0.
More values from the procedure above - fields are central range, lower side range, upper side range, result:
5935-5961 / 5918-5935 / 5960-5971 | 0.3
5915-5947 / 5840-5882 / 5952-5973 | -0.1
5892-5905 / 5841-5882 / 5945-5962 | 3.0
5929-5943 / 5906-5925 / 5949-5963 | -0.1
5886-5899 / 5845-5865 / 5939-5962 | 4.1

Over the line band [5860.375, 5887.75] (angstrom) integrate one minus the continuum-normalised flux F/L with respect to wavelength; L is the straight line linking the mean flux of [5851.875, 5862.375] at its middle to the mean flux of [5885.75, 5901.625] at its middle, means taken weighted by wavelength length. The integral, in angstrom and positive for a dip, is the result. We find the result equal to -4.17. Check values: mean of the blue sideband 17.4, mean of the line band 17.5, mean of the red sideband 12.7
